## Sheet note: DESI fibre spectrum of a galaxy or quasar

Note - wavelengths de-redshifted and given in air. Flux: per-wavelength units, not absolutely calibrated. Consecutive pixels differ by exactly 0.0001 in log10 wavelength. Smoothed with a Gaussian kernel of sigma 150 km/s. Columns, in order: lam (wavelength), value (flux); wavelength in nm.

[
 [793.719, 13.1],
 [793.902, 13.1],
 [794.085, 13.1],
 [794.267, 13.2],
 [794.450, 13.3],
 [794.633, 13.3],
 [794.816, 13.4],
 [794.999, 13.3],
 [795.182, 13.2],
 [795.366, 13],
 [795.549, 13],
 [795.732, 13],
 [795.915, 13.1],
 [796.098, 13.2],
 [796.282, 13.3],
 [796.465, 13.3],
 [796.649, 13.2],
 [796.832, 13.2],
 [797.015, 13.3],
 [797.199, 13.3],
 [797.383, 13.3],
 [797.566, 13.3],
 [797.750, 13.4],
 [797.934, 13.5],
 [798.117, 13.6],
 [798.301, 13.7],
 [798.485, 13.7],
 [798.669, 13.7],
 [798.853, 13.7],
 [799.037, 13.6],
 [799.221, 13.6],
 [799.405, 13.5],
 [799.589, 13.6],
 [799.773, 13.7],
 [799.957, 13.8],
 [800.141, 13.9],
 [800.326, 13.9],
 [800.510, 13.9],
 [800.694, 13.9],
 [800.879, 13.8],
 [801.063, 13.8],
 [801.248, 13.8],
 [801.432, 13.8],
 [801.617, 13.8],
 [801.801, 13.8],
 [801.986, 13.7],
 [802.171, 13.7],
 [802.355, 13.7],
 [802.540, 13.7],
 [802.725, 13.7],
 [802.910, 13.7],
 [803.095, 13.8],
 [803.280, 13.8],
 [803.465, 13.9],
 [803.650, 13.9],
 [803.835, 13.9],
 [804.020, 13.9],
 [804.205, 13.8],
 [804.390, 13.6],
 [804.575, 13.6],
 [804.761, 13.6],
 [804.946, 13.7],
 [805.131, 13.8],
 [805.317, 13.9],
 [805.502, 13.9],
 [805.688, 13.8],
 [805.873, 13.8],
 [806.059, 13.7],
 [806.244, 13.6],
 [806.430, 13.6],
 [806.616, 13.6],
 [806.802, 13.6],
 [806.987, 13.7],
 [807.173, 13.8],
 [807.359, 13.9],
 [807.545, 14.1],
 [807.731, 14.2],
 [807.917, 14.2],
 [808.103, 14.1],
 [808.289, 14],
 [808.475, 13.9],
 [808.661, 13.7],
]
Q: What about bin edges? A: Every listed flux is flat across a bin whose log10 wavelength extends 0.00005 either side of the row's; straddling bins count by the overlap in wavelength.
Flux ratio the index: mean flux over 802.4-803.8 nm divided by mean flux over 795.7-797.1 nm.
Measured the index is 1.04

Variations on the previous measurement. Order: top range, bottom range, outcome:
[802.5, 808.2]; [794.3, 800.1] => 1.03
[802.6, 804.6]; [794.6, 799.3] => 1.03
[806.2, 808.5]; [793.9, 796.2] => 1.05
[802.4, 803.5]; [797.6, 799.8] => 1.01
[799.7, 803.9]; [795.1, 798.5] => 1.04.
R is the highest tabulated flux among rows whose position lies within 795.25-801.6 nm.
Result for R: 13.9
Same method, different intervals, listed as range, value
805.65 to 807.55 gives 14.1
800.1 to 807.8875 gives 14.2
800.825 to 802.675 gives 13.8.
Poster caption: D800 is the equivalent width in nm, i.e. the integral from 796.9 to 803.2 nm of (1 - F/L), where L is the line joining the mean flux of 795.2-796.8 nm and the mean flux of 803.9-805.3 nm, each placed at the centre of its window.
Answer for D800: -0.12 nm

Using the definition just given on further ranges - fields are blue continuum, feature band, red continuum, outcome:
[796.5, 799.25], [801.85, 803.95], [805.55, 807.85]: -0.02 nm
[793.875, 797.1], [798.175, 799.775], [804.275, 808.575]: -0.03 nm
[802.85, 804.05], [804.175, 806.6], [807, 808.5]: 0.04 nm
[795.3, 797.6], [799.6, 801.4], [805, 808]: -0.05 nm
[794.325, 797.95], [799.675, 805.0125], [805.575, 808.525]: -0.08 nm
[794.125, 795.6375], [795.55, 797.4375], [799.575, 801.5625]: 0.02 nm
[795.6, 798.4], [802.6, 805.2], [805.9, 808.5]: -0.02 nm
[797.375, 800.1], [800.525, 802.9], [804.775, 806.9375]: -0.02 nm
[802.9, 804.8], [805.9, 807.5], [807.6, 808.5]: 0.03 nm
